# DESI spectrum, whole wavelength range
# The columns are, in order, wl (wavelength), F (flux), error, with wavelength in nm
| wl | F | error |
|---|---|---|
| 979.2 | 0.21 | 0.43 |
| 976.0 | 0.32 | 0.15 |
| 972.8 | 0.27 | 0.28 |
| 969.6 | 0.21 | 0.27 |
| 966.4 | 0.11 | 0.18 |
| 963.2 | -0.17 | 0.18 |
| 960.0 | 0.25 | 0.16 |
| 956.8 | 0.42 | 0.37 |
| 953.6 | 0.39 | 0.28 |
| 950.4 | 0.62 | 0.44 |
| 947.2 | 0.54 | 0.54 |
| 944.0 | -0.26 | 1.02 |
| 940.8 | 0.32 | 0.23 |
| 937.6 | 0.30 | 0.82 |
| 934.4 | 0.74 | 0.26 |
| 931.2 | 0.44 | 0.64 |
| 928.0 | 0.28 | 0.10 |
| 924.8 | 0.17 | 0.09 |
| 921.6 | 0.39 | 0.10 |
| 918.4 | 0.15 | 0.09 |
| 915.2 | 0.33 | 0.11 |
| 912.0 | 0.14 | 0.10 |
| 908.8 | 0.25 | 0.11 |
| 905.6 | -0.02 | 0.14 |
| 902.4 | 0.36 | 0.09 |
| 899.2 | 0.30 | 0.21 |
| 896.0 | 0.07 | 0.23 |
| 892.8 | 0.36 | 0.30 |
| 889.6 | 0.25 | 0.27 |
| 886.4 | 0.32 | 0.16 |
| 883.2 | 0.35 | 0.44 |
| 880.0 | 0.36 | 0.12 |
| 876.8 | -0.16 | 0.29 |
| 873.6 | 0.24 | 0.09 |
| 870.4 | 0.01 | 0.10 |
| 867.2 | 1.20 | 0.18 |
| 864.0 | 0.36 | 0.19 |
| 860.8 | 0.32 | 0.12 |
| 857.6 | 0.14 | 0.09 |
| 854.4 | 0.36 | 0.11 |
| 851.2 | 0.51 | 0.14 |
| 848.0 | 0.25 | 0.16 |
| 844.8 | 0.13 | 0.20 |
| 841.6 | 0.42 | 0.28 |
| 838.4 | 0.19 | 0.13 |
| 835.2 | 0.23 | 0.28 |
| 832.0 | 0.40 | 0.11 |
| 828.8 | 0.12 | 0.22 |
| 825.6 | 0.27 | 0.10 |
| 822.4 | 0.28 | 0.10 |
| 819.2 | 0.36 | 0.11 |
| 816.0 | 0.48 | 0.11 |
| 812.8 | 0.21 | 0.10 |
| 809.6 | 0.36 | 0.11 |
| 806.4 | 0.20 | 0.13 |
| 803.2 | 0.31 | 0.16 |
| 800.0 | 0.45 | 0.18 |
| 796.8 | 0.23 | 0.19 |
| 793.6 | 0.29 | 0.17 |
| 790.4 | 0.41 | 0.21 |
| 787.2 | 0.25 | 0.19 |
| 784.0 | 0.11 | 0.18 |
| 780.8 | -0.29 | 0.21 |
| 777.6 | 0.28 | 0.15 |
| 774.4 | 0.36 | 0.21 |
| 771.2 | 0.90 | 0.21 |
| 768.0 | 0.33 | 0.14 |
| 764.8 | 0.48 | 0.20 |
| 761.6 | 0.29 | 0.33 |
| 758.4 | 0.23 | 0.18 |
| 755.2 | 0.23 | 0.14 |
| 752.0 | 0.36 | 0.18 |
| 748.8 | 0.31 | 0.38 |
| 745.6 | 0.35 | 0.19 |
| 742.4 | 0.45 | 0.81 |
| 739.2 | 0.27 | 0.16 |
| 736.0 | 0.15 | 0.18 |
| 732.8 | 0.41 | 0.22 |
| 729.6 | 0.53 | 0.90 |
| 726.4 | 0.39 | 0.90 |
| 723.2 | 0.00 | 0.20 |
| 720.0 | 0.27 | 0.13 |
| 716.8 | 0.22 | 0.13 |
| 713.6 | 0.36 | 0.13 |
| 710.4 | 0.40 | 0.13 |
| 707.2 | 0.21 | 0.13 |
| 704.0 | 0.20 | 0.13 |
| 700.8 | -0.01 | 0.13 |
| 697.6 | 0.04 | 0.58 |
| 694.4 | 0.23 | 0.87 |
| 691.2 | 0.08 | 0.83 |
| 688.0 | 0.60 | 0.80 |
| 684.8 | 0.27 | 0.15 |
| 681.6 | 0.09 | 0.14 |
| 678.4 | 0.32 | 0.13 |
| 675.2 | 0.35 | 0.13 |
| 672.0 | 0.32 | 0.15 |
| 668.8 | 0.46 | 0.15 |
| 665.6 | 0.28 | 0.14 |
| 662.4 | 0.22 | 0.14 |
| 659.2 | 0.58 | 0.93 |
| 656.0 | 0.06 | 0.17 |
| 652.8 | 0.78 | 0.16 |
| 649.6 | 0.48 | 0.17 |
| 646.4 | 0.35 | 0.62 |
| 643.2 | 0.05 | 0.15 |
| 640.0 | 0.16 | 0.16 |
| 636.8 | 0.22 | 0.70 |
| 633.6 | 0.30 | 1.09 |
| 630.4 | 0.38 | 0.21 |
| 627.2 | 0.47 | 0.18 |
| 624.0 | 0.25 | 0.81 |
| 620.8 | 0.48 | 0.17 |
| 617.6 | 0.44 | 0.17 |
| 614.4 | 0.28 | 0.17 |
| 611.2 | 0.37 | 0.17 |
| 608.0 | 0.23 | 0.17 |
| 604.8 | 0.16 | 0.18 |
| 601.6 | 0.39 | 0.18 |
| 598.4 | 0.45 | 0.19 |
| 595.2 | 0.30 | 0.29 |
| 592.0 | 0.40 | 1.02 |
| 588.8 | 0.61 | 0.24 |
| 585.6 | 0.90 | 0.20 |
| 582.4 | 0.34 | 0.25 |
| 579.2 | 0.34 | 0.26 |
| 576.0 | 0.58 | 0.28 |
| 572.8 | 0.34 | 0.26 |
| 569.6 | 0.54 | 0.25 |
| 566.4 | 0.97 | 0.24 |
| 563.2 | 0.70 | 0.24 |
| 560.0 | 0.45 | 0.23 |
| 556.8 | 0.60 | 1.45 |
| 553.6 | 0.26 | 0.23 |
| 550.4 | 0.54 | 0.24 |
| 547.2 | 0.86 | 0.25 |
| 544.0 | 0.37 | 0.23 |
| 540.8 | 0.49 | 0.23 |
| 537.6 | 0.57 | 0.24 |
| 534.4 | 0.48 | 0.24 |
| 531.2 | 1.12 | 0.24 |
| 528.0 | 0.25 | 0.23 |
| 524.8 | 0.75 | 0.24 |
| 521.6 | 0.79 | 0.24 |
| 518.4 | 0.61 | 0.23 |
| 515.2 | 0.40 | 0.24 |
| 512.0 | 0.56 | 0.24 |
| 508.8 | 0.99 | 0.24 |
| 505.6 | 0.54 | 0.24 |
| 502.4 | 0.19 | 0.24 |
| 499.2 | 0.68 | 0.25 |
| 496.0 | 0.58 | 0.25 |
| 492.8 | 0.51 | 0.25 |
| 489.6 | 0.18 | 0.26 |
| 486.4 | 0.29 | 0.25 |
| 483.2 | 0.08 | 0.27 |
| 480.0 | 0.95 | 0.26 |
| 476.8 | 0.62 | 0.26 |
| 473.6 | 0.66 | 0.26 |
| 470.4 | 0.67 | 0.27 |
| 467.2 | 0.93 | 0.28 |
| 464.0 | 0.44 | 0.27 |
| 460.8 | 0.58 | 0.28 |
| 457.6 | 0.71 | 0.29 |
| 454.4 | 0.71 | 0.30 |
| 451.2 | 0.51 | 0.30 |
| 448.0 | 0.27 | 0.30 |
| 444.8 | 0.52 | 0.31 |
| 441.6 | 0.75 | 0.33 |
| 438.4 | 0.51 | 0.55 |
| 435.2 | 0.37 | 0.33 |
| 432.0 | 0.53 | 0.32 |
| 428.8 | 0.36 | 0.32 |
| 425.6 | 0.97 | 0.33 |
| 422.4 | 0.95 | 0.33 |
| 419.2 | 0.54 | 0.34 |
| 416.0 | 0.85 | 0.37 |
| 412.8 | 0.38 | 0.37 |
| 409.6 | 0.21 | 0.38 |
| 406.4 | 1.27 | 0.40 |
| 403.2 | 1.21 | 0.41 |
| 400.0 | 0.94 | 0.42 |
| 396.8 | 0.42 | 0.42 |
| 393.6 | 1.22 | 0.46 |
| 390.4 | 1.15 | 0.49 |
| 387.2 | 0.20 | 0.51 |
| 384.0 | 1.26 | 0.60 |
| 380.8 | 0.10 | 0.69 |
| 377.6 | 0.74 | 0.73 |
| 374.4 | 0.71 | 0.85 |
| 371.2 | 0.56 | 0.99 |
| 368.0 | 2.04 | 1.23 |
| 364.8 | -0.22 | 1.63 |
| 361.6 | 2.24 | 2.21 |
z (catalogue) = 1.322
